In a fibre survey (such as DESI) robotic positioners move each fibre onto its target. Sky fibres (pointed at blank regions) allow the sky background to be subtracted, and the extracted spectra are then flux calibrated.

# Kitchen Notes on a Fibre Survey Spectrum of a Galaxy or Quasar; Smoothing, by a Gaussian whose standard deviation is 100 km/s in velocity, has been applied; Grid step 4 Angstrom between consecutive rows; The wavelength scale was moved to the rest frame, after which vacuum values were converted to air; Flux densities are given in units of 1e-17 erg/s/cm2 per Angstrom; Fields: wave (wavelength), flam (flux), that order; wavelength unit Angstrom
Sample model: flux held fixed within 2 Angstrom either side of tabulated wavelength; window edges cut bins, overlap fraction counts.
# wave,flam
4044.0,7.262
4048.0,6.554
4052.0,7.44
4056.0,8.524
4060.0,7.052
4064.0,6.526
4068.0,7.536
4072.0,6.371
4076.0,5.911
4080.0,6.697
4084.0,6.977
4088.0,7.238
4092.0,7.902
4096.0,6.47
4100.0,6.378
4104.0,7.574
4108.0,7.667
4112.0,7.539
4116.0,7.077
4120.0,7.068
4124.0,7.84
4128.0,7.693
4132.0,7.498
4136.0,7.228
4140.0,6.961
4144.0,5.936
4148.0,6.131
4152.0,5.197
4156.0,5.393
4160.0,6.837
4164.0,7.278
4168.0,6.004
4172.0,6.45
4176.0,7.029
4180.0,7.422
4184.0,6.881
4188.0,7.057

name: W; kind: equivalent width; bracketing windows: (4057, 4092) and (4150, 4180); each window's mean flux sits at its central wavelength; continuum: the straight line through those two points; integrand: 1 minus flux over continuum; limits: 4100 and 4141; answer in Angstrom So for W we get -4.54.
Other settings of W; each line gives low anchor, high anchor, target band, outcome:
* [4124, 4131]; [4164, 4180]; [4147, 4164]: 2.47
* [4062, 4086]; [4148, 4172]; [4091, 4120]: -3.18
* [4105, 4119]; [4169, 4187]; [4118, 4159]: 2.94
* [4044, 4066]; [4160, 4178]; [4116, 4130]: -1.12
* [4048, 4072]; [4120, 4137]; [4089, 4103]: 0.78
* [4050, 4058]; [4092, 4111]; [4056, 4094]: 3.04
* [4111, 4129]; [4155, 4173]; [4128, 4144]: -0.12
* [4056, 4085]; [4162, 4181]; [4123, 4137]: -1.54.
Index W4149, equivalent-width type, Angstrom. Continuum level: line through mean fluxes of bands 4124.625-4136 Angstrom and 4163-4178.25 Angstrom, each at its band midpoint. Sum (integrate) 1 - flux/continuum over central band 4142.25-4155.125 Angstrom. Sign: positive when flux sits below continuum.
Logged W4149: 2.6 Angstrom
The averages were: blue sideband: 7.56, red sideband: 6.66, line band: 5.72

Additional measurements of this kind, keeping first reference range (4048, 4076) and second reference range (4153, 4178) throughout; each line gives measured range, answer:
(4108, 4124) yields -1.42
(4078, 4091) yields -0.17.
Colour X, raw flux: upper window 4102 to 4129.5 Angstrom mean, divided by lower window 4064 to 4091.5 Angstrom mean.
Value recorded 1.10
